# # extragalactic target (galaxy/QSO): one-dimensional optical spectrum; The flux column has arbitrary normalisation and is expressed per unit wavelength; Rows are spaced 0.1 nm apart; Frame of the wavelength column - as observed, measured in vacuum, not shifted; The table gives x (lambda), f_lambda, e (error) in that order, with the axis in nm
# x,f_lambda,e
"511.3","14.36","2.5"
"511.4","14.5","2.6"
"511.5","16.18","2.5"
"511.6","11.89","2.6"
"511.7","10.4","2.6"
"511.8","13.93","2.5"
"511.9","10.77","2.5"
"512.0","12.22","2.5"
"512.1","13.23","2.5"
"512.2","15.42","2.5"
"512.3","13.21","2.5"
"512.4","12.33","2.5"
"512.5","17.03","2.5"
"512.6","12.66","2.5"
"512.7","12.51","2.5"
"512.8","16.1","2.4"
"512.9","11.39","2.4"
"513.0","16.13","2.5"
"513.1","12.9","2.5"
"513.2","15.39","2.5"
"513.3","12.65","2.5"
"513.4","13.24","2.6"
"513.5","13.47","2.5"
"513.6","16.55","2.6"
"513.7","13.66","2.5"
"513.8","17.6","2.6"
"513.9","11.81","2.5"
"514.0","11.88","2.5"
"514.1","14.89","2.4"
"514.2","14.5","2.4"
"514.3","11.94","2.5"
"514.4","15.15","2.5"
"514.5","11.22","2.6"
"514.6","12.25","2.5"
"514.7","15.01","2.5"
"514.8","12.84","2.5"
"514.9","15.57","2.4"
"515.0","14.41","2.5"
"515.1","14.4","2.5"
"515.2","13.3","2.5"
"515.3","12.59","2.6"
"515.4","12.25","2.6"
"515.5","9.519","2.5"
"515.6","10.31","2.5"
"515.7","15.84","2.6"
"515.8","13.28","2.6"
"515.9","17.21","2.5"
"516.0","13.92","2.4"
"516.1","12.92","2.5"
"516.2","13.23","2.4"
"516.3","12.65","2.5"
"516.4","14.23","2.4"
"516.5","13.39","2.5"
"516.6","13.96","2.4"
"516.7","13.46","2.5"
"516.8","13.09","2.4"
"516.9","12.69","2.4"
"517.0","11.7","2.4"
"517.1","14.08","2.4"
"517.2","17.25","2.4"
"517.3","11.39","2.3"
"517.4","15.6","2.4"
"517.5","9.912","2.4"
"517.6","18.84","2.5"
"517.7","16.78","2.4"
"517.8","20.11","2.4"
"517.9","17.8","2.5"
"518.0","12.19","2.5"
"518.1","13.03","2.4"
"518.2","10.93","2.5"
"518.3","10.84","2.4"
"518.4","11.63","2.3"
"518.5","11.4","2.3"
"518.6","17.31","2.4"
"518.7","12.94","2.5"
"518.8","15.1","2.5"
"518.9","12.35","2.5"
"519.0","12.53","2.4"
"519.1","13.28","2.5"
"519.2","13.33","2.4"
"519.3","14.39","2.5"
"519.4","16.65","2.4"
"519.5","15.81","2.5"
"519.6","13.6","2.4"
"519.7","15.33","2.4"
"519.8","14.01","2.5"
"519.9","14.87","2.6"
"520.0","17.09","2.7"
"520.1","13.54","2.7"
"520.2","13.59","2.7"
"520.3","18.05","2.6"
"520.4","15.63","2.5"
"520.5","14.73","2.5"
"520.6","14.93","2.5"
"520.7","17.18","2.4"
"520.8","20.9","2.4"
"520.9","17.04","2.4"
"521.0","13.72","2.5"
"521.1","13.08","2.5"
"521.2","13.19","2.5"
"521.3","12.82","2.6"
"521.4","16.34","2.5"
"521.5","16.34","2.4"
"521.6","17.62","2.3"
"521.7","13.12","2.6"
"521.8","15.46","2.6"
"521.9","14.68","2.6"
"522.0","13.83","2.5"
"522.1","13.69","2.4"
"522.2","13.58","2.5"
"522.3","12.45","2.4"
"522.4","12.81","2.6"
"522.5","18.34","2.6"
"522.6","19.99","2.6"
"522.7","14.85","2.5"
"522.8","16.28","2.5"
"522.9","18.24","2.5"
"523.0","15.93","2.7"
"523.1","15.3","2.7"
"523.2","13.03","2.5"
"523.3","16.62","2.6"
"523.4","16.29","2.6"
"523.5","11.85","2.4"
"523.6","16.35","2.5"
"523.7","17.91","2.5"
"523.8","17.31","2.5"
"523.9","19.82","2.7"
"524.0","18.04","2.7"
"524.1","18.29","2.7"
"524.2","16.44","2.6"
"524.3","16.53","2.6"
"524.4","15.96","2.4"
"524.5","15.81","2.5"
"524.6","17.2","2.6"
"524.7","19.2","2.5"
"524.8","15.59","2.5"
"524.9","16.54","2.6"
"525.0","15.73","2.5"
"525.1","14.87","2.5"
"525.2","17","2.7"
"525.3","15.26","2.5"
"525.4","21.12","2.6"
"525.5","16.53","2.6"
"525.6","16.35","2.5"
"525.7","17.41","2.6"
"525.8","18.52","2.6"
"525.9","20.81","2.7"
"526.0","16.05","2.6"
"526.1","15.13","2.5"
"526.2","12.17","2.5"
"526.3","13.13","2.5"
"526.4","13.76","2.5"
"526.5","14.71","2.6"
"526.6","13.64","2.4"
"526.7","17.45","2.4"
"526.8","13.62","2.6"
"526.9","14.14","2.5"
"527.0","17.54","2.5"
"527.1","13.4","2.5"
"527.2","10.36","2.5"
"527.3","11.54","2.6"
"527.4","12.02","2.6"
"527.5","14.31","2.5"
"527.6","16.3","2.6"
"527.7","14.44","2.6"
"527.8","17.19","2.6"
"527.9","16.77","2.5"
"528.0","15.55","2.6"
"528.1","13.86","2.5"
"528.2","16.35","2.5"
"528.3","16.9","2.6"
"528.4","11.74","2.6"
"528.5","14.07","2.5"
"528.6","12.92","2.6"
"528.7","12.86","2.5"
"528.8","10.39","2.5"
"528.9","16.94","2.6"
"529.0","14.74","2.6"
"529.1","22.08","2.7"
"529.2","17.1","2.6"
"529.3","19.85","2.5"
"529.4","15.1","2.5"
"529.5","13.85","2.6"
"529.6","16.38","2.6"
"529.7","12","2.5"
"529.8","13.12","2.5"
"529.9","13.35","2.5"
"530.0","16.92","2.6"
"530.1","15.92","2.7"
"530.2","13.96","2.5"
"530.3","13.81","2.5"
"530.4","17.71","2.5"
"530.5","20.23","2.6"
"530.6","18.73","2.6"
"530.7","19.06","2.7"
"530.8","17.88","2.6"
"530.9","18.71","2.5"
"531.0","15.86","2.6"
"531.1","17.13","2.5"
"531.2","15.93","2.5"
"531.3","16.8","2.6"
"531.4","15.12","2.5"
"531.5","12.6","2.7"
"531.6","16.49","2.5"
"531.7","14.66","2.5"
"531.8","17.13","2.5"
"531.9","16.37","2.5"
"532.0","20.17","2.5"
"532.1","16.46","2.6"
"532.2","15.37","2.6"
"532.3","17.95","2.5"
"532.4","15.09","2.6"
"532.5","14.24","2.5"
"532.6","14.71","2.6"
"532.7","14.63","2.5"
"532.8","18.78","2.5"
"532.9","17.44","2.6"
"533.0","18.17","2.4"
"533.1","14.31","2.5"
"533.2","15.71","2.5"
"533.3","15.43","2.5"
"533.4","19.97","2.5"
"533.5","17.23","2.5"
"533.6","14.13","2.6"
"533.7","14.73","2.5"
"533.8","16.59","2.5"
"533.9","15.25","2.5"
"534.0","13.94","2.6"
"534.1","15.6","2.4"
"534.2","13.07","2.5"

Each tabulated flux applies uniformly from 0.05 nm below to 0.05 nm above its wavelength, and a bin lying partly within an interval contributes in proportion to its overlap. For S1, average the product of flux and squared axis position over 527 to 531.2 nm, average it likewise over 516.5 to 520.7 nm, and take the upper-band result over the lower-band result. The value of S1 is 1.12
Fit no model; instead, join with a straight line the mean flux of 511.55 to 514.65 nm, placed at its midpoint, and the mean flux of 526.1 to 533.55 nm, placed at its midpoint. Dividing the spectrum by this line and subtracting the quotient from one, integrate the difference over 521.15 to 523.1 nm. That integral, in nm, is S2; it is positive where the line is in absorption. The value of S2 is -0.08 nm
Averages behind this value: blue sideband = 13.5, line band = 15.2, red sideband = 15.6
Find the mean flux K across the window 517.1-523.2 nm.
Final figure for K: 14.9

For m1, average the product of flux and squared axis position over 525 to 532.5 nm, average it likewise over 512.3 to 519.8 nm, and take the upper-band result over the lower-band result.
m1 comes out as 1.19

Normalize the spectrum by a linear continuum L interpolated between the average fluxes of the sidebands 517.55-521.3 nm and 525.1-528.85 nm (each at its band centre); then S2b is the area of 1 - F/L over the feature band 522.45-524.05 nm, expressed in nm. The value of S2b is -0.19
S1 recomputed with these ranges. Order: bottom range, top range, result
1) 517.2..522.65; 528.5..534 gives 1.13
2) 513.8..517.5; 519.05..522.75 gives 1.15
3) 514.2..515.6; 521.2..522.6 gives 1.17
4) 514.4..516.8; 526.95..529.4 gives 1.17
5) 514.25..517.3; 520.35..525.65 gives 1.23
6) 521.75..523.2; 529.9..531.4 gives 1.14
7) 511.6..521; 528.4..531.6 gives 1.19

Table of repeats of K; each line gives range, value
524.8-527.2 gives 15.7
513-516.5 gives 13.6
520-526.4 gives 16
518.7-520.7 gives 14.7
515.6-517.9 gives 14.3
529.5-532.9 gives 16.1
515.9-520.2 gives 14.1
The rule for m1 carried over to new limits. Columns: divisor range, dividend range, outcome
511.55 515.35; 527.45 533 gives 1.25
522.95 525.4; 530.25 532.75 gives 1.03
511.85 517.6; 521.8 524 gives 1.19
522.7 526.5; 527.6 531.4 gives 0.98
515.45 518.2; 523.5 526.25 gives 1.25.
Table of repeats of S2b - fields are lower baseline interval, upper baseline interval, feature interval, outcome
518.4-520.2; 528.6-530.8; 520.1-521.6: -0.11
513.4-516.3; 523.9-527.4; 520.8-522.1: 0.00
